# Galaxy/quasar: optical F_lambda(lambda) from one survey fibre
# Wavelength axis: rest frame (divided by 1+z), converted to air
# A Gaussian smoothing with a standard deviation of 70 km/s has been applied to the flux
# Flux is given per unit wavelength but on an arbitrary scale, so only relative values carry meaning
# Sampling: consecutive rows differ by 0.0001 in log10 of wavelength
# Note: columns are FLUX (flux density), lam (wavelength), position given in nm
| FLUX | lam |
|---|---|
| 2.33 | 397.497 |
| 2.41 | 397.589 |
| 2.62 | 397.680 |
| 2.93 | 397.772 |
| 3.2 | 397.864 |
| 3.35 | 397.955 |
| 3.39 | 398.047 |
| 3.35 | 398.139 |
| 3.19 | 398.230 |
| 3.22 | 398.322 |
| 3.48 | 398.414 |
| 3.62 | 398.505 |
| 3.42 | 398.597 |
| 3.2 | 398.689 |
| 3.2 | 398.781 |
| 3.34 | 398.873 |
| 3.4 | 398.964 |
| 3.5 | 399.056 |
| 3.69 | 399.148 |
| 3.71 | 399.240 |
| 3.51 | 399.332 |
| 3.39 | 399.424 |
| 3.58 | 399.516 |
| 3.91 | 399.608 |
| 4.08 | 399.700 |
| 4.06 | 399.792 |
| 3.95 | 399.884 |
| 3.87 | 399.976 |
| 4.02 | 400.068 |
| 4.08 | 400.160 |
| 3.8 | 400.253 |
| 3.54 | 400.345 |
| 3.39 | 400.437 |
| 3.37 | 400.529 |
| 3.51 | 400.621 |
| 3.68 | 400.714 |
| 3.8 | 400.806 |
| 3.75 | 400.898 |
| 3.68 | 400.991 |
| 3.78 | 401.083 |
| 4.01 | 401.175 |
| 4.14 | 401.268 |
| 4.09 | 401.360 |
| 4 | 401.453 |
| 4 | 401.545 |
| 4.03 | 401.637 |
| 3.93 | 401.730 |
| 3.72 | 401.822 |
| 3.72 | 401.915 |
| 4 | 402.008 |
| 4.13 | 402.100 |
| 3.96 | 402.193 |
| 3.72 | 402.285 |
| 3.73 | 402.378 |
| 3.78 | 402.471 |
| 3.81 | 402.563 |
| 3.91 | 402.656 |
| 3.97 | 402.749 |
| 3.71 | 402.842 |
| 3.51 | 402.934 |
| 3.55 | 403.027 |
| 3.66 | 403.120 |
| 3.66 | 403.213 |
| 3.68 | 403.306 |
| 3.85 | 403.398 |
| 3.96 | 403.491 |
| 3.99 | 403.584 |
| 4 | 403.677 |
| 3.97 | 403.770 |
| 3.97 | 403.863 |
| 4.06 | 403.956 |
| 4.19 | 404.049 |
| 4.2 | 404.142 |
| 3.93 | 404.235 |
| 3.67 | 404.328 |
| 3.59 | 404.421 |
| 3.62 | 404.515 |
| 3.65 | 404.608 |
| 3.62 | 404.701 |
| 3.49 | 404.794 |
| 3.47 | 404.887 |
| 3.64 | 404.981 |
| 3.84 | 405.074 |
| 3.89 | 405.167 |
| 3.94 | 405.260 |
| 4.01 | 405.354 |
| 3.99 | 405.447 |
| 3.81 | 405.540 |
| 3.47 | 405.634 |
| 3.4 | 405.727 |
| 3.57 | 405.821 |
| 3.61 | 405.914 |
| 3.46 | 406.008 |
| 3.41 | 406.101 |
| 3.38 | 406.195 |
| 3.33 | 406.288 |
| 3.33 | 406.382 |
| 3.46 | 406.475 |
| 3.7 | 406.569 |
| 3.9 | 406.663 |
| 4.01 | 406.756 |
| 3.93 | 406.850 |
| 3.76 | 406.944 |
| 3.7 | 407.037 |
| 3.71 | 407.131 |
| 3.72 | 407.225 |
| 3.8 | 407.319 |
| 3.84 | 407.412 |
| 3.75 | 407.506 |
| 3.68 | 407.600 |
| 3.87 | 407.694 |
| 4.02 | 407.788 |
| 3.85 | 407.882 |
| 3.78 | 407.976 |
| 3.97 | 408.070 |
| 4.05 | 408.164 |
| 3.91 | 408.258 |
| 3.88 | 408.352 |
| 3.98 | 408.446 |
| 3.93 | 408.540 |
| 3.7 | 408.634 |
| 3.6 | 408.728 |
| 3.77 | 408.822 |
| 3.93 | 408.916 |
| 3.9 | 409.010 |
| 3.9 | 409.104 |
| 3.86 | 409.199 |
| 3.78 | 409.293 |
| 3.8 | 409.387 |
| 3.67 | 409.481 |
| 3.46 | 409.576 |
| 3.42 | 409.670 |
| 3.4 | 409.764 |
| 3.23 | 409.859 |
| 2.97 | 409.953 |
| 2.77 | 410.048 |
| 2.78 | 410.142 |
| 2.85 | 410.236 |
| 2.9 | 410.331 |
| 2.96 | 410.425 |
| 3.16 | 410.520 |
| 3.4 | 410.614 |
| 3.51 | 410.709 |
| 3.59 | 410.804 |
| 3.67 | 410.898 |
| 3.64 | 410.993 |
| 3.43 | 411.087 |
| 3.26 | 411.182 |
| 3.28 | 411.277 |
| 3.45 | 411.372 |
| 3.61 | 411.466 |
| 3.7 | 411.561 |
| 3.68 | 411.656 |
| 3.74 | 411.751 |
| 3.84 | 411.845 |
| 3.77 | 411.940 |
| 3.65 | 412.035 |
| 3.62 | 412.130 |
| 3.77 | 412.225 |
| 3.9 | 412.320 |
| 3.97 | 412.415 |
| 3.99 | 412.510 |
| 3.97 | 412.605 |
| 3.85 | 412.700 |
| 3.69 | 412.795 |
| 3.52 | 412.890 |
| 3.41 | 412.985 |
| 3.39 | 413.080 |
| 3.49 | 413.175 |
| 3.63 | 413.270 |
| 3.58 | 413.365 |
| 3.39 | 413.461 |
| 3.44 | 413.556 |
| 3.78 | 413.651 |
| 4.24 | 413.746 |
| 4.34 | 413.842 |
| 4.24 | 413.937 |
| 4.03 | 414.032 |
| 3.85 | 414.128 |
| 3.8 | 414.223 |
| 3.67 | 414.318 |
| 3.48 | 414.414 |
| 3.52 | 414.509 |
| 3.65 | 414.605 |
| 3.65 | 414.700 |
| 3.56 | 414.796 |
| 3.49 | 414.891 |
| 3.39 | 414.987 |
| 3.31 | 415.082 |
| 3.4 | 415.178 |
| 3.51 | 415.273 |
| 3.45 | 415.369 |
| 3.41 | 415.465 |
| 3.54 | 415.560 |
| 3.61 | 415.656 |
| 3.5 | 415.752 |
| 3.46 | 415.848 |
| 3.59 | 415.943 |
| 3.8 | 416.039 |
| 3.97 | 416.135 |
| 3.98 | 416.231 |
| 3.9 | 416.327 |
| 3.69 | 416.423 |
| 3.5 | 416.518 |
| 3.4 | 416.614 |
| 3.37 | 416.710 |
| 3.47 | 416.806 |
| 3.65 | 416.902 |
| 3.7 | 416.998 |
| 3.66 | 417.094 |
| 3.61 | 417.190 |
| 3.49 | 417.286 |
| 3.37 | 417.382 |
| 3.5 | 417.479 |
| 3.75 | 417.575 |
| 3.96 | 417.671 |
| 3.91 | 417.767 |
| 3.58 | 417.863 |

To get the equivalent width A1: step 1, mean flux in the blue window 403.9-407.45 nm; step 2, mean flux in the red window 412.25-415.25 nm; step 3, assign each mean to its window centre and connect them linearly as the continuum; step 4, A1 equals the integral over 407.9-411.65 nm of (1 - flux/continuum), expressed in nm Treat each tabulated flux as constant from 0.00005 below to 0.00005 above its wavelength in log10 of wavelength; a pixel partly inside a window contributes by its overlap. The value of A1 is 0.17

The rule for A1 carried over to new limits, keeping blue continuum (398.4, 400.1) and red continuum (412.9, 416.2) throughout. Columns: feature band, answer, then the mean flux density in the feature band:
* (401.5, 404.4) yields -0.19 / 3.87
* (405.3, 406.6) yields 0.02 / 3.57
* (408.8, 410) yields 0.00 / 3.62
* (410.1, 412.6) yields 0.08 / 3.51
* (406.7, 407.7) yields -0.04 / 3.8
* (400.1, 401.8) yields -0.08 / 3.81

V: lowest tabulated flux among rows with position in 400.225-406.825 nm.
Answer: 3.33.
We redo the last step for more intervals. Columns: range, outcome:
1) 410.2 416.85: 2.85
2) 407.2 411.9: 2.77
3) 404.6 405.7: 3.47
